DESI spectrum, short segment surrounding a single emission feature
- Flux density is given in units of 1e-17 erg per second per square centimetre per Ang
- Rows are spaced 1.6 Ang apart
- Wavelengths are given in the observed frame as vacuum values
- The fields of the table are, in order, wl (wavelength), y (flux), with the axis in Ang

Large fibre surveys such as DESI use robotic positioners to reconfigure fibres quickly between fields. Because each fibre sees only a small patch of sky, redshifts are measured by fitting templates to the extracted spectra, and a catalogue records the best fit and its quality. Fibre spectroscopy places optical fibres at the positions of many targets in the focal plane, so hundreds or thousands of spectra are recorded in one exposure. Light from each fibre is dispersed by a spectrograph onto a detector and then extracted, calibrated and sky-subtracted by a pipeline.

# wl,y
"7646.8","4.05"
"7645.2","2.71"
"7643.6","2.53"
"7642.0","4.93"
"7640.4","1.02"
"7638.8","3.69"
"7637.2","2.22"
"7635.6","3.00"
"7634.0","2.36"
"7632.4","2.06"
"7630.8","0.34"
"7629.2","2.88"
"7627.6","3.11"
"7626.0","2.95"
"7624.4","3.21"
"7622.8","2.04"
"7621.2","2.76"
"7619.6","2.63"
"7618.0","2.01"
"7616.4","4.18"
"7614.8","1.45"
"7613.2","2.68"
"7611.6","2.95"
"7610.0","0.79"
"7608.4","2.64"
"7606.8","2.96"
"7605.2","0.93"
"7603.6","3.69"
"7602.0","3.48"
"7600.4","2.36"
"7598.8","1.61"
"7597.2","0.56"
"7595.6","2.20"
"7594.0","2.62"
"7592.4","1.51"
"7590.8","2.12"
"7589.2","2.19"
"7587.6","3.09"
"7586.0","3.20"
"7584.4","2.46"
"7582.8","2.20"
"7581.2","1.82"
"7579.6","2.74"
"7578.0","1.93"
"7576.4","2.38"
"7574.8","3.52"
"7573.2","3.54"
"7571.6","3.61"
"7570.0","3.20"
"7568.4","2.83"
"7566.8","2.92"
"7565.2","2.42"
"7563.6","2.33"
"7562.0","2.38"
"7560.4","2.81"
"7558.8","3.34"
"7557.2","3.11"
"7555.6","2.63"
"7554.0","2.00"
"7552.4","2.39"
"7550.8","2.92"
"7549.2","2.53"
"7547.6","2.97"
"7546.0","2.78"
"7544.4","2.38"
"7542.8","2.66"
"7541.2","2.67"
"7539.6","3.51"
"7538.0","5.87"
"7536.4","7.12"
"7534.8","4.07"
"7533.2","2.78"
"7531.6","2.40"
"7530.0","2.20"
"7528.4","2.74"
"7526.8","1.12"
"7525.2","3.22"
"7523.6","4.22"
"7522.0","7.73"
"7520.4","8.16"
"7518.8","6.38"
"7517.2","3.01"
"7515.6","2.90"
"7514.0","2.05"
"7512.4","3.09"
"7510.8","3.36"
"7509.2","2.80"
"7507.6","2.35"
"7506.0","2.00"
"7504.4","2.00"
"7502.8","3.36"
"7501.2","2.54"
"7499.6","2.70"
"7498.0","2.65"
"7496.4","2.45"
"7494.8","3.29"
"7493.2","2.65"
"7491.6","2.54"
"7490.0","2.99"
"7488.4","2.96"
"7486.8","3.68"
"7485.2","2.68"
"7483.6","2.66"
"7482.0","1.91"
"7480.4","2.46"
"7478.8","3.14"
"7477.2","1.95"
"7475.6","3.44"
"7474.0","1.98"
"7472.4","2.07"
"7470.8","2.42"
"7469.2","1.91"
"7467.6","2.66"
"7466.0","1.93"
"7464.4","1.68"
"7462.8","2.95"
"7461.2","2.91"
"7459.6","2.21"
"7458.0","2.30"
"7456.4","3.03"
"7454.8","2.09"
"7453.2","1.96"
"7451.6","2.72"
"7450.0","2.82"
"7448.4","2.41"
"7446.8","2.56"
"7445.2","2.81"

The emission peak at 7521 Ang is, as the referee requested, [S II]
